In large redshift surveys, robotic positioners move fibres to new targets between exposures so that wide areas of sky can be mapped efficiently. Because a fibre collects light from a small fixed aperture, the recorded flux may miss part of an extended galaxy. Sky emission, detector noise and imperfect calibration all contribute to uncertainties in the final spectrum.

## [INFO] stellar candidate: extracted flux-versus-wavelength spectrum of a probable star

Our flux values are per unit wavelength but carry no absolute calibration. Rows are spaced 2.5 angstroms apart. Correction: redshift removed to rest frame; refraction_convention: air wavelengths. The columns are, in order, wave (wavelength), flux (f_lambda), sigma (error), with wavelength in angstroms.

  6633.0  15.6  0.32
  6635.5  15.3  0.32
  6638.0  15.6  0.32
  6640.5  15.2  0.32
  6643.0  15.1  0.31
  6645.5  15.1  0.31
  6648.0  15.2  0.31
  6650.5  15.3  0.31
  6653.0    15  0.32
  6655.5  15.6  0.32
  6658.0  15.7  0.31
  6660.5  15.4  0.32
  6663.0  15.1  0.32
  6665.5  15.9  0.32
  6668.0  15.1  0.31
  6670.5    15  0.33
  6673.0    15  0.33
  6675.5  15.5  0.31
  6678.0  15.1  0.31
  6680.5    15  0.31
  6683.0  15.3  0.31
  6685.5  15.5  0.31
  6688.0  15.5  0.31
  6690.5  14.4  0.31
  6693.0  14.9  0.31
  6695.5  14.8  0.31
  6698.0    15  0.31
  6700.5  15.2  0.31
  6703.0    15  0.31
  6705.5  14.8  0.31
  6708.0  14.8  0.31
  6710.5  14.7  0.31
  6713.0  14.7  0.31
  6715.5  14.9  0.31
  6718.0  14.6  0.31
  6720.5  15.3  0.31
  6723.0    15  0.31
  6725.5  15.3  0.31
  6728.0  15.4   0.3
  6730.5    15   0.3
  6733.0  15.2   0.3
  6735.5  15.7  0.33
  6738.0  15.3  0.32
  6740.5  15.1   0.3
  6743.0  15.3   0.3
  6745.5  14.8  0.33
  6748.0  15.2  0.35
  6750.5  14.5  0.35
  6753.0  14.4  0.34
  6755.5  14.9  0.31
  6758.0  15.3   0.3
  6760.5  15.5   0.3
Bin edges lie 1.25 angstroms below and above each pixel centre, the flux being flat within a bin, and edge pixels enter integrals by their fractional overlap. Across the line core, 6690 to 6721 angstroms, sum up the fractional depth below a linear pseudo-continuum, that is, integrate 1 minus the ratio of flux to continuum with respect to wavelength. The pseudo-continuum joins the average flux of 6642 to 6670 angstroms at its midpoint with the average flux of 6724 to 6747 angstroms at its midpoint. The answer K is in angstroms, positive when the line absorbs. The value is 0.8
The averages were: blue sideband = 15.3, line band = 14.9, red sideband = 15.2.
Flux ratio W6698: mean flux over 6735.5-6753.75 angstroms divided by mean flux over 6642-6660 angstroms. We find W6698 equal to 1.0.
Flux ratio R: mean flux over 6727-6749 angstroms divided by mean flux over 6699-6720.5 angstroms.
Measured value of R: 1.0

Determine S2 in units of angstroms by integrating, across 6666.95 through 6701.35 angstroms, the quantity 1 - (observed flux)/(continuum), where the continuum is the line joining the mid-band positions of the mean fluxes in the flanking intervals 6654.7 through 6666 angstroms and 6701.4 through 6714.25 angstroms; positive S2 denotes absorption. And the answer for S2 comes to 0.2 angstroms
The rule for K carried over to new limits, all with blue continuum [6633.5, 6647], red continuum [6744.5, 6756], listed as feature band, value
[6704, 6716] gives 0.1 angstroms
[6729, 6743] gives -0.4 angstroms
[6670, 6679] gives 0.0 angstroms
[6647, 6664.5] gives -0.2 angstroms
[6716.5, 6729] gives -0.2 angstroms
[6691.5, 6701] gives 0.0 angstroms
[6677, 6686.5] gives -0.1 angstroms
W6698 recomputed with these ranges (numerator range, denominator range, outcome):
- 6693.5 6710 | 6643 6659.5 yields 0.98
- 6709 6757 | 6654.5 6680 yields 0.98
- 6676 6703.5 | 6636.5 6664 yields 0.99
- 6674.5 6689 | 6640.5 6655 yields 1.01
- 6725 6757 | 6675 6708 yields 1.00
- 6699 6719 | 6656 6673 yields 0.97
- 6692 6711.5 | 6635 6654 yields 0.98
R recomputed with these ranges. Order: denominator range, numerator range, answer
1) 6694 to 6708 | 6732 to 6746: 1.02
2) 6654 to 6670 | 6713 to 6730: 0.97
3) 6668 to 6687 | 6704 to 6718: 0.97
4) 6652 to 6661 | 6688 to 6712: 0.96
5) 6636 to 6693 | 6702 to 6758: 0.98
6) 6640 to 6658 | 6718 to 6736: 1.00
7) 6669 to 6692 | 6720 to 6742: 1.01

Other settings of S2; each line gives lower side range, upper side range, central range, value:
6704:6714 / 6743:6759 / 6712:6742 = -0.6 angstroms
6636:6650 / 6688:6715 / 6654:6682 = -0.4 angstroms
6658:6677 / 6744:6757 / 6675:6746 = -0.2 angstroms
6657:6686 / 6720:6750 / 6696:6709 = 0.2 angstroms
